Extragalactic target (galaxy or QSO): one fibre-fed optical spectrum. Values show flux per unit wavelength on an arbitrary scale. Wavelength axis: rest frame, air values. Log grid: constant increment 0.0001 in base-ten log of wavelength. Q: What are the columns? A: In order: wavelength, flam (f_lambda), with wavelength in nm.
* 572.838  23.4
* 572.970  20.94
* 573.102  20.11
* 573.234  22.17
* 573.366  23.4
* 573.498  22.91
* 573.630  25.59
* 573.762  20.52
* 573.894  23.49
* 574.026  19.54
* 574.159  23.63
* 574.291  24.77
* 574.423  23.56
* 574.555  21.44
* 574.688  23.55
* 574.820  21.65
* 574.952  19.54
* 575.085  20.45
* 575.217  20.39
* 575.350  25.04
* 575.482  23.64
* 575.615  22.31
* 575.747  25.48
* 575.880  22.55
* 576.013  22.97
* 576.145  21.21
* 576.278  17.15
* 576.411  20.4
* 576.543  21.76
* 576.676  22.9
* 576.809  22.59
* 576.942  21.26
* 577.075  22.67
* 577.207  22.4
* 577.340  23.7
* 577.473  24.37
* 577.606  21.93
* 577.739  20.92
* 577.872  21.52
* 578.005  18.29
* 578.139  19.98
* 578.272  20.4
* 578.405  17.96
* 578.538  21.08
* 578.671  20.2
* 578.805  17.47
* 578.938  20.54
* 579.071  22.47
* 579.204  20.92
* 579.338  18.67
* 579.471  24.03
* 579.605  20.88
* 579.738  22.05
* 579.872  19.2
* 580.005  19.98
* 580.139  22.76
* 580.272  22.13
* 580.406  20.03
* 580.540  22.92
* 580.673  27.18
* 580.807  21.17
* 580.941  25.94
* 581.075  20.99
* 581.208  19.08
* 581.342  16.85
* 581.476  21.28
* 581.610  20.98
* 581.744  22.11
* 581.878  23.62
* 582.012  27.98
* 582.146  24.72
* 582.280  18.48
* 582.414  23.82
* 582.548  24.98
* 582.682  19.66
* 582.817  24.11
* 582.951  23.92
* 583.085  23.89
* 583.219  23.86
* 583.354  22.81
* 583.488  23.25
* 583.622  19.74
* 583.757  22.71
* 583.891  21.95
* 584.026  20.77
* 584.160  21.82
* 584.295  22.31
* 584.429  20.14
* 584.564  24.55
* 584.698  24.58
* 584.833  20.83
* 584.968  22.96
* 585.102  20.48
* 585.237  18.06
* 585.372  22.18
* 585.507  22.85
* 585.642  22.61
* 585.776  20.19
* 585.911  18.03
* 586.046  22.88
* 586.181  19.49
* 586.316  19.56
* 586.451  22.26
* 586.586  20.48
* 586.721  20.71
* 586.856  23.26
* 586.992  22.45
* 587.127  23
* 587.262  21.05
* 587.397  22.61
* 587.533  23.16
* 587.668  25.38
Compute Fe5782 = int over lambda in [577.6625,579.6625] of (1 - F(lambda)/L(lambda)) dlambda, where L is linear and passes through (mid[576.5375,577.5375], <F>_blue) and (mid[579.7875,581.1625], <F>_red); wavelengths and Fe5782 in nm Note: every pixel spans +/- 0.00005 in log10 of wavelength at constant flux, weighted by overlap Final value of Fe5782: 0.19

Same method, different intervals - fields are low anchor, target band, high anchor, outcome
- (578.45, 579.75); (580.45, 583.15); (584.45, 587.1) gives -0.208 nm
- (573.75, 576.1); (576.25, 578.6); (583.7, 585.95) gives 0.110 nm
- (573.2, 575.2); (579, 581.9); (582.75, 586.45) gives 0.067 nm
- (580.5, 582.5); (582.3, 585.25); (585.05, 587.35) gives -0.066 nm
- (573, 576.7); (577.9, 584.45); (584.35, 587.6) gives 0.050 nm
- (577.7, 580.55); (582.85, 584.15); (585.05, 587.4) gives -0.098 nm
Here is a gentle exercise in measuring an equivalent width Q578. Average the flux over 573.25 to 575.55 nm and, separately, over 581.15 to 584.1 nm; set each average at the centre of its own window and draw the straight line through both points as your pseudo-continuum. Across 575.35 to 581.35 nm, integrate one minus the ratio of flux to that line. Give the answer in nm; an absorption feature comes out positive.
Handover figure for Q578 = 0.24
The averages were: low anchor 22.5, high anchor 22.3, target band 21.5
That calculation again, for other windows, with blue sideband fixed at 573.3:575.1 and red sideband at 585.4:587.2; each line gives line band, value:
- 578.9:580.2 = 0.05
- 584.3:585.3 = -0.01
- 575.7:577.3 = 0.02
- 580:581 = -0.05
